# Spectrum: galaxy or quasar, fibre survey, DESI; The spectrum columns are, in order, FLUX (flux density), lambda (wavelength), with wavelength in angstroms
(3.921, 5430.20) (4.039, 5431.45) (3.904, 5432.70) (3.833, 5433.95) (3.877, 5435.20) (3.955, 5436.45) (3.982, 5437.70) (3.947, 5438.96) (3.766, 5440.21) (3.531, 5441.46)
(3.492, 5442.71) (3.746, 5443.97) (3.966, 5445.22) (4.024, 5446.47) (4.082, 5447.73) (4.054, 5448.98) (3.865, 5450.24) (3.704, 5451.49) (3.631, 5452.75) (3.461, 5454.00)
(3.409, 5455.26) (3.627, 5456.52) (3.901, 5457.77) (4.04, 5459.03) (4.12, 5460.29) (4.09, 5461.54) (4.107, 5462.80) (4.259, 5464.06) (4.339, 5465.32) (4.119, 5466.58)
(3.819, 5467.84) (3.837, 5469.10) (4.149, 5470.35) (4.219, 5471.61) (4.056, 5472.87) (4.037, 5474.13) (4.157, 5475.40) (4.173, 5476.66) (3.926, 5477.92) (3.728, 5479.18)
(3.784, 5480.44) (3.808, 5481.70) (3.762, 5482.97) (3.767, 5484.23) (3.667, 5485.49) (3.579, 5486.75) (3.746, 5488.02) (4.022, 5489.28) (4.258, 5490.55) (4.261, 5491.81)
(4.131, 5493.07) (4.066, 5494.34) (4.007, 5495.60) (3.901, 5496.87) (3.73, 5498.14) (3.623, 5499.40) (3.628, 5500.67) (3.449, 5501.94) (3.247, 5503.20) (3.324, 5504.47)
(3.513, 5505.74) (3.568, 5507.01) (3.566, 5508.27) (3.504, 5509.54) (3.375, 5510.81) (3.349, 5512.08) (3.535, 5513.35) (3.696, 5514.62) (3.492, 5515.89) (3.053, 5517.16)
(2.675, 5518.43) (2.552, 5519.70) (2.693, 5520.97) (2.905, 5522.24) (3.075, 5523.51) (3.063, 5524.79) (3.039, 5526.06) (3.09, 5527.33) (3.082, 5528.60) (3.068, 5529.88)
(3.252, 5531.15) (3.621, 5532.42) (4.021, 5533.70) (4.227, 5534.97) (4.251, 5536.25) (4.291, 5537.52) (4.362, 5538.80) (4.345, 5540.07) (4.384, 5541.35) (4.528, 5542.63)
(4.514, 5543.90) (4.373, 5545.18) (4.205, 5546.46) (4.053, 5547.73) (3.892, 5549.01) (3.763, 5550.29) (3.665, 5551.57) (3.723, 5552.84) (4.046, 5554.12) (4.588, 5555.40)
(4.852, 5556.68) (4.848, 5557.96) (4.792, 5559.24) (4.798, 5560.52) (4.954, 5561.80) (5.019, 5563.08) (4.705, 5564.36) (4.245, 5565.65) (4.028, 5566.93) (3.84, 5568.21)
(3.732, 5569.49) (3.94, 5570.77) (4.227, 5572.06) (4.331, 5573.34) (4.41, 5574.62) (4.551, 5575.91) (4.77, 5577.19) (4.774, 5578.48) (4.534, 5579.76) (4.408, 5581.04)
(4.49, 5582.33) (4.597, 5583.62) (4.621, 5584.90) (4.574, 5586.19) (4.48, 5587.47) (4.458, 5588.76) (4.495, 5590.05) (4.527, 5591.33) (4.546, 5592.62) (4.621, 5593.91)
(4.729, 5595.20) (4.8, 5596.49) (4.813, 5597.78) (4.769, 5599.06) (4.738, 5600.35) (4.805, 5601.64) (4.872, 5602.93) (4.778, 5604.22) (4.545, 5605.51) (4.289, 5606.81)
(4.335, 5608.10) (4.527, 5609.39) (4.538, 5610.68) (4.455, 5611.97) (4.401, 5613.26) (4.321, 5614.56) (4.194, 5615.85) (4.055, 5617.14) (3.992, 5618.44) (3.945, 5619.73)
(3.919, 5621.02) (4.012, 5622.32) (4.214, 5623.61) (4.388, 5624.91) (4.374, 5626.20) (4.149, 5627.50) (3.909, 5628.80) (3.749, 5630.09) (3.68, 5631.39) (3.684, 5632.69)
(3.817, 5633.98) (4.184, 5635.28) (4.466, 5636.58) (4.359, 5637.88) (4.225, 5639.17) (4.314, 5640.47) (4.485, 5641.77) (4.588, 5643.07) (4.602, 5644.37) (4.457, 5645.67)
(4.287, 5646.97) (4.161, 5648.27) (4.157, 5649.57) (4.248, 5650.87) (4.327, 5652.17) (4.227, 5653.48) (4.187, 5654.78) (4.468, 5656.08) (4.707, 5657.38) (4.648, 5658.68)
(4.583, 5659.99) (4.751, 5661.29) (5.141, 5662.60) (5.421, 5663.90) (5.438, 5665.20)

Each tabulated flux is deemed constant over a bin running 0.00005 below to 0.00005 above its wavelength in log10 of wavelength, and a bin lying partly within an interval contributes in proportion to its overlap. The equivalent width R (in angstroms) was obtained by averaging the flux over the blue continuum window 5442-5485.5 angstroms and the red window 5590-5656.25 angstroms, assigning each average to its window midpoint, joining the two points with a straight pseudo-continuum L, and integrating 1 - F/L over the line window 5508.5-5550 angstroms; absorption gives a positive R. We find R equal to 4.86 angstroms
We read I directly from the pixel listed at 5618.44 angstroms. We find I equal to 3.992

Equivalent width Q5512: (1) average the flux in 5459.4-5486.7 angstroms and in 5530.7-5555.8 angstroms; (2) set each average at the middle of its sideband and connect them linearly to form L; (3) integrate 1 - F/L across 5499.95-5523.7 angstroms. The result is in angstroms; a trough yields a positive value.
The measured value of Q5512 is 4.5 angstroms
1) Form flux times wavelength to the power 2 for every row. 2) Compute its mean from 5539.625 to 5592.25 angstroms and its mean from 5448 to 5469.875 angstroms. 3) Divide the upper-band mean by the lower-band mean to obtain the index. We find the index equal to 1.2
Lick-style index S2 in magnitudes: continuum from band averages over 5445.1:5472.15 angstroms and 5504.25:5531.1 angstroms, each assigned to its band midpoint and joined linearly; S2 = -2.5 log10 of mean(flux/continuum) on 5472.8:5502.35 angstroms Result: -0.09 mag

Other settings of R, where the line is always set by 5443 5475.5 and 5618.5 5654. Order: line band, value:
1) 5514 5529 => 3.7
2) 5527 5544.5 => 0.4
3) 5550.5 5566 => -1.6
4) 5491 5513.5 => 1.9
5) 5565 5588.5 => -1.5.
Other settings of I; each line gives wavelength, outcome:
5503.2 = 3.247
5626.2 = 4.374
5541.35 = 4.384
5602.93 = 4.872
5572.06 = 4.227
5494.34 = 4.066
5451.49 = 3.704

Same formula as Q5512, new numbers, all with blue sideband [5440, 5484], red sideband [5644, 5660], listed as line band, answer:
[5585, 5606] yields -2.09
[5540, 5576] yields -1.51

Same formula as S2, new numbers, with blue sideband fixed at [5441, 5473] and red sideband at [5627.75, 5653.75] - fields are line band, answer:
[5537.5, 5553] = -0.033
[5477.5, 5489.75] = 0.050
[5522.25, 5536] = 0.196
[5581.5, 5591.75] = -0.105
